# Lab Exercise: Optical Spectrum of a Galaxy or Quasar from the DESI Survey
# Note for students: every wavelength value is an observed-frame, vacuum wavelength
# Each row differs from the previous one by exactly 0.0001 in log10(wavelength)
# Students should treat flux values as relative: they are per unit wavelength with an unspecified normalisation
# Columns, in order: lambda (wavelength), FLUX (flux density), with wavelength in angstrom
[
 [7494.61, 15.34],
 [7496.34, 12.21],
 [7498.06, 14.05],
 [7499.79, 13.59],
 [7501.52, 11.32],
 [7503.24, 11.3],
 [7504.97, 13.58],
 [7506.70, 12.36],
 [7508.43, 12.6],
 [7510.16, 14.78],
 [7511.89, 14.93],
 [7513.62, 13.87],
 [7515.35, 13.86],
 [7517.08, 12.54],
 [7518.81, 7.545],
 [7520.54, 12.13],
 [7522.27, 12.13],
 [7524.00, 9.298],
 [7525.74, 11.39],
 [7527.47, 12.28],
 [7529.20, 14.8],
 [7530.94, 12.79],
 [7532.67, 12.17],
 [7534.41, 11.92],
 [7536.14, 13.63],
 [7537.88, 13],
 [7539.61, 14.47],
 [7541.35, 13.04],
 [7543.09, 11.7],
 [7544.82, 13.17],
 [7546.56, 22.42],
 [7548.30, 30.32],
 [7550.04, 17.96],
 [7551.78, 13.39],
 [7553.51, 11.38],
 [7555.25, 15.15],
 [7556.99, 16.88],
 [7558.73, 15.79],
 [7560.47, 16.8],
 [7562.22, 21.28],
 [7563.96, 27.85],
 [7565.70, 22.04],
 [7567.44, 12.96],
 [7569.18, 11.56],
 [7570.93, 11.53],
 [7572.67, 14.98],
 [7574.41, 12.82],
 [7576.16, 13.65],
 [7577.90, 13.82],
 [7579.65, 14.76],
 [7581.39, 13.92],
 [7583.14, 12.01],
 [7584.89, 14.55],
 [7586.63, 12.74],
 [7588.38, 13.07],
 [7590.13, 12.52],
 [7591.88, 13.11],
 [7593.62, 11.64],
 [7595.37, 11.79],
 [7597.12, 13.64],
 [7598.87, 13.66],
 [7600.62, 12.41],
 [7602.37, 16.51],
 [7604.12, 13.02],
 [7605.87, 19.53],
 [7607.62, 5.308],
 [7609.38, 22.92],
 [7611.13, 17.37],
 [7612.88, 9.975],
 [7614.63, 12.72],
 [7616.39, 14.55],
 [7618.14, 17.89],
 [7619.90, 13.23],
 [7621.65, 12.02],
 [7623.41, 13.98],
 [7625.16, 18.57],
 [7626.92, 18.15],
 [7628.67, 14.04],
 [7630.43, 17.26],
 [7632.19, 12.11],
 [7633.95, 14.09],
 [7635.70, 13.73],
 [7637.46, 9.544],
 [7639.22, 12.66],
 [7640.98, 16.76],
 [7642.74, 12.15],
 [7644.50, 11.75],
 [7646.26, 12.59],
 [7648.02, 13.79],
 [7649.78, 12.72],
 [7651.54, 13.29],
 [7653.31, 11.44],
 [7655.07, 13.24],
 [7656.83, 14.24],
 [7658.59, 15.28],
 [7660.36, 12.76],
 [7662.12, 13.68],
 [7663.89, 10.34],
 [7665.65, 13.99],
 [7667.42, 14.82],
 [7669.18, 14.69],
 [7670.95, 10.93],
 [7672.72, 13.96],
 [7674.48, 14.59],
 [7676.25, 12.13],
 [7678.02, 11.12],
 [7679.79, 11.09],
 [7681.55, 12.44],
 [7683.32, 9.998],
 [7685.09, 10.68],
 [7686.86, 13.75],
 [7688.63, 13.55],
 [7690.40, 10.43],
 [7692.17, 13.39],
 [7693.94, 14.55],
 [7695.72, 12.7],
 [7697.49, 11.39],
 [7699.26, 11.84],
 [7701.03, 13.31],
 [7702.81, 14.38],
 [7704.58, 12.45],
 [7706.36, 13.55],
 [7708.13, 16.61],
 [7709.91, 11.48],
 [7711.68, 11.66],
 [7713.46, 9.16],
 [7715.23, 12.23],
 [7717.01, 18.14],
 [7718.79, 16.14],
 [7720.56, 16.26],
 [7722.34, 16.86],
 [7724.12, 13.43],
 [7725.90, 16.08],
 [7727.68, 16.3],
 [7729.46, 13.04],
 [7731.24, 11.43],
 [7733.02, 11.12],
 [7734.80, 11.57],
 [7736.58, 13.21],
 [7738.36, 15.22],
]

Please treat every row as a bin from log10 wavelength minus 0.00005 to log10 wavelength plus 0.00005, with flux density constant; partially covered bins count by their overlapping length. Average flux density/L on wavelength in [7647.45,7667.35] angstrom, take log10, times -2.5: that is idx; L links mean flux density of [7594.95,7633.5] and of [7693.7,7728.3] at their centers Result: 0.08 mag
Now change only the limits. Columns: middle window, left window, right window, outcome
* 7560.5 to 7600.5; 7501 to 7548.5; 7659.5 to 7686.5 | -0.12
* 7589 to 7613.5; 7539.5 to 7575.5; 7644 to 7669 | 0.09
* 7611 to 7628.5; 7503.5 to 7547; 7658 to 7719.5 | -0.14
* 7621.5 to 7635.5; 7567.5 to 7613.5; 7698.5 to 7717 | -0.13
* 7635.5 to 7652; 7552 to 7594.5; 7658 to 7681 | 0.05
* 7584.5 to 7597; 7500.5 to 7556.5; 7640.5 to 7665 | 0.05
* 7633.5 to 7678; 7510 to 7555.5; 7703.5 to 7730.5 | 0.08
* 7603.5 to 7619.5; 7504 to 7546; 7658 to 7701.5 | -0.17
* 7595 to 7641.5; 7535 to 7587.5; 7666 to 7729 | 0.02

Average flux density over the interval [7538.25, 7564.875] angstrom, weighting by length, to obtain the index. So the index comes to 17.4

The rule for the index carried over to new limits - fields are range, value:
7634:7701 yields 12.8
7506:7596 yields 14.3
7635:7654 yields 12.8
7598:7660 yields 14.1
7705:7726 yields 14.2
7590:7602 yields 12.9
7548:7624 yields 14.9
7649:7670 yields 13.4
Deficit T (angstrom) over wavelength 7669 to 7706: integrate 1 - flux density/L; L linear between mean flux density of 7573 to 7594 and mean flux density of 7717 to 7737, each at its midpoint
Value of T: 4.0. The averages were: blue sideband 13.3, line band 12.5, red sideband 14.3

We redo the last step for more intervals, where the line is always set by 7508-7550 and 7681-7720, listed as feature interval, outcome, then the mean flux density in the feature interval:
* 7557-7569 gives -4.49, 18.8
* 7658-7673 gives -0.22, 13.3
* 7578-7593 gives 0.26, 13.3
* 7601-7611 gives -1.48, 15.4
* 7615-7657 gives -1.87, 13.9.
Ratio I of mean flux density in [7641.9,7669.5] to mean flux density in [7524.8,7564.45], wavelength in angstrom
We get 0.84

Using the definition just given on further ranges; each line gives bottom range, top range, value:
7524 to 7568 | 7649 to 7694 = 0.81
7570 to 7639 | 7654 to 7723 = 0.95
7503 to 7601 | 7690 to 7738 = 0.95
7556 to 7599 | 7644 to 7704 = 0.87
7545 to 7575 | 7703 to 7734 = 0.80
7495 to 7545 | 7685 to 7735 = 1.06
